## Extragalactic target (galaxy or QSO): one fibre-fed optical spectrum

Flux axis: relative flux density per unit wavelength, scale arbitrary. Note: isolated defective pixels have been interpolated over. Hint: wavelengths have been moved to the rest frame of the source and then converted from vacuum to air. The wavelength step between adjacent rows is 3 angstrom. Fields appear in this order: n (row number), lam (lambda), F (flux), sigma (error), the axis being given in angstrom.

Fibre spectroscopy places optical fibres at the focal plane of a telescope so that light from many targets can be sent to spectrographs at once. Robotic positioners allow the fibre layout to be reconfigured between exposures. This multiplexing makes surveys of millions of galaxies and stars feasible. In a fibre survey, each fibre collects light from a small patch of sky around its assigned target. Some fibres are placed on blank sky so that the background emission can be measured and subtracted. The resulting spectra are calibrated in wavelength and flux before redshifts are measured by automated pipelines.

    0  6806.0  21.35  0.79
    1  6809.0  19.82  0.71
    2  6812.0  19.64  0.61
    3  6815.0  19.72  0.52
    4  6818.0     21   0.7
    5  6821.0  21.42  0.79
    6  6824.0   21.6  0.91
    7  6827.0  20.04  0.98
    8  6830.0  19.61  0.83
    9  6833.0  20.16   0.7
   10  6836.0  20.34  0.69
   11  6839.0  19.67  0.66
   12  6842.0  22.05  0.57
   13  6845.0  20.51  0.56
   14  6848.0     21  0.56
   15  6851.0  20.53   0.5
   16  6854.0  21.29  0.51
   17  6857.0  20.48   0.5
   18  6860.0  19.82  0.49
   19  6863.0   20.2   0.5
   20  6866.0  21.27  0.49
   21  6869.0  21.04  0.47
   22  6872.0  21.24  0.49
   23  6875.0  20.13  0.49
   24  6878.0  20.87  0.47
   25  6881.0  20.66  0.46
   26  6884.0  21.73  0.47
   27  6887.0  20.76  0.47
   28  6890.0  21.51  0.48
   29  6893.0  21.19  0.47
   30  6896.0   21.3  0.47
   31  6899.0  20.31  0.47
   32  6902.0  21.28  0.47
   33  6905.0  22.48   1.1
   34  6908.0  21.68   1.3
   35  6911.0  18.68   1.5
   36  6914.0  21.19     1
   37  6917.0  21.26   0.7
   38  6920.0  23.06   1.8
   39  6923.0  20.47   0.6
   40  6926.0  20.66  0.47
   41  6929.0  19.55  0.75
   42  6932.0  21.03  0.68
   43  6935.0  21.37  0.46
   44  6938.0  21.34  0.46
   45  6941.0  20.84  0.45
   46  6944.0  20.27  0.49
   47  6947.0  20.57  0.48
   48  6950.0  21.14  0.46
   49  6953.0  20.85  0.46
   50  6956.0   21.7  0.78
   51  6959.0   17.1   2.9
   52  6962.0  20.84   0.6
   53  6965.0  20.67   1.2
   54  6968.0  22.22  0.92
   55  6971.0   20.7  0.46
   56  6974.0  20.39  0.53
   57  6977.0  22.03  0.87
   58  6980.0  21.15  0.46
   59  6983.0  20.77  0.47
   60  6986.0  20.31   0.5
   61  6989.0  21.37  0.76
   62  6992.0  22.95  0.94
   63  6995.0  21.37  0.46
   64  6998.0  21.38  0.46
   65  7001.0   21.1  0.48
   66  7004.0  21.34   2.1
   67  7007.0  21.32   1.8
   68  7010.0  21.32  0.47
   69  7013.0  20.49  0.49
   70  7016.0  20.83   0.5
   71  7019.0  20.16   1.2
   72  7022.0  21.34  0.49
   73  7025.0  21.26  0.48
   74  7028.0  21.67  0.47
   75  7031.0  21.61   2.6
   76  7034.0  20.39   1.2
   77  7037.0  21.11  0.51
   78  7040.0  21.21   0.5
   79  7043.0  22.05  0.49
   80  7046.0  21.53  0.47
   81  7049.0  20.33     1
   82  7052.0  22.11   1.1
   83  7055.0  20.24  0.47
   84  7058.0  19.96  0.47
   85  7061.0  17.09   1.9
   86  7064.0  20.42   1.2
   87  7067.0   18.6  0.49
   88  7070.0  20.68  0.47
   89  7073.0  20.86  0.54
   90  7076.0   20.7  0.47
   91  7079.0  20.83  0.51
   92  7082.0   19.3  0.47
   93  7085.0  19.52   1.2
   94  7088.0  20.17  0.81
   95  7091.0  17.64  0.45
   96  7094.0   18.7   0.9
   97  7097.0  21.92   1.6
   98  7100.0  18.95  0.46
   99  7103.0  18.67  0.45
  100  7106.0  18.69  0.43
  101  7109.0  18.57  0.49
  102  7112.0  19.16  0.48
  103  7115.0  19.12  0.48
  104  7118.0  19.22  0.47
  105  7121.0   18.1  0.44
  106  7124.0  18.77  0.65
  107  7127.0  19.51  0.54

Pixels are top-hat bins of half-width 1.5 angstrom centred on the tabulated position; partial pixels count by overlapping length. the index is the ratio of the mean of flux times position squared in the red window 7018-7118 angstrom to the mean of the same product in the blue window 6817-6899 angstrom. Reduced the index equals 1.03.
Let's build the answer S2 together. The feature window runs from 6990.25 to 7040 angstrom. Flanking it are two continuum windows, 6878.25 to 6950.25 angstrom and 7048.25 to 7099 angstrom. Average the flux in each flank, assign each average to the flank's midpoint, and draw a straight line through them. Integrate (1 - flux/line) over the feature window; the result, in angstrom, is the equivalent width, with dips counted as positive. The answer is -2.2 angstrom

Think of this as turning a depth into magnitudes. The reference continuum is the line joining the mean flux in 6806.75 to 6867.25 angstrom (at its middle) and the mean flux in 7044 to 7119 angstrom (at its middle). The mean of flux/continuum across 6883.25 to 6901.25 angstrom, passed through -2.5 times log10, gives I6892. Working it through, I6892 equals -0.04 mag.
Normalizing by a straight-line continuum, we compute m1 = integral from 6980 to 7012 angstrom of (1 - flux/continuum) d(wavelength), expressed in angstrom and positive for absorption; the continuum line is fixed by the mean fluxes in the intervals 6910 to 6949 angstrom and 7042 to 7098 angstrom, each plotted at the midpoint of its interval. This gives -1.3 angstrom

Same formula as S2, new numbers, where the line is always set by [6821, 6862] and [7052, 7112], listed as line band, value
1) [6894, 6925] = -1.3 angstrom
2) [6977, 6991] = -0.8 angstrom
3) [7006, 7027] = -1.2 angstrom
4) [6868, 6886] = -0.4 angstrom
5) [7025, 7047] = -1.7 angstrom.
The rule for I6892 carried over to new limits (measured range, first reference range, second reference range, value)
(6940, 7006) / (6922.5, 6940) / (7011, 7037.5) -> -0.01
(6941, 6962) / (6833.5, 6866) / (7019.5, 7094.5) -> 0.01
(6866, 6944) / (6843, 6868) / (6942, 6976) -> -0.02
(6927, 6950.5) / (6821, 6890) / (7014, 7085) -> 0.00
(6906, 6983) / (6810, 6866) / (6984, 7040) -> 0.00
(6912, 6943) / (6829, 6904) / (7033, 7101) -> -0.02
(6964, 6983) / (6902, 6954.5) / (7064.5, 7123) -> -0.03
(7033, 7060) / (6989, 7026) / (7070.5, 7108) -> -0.02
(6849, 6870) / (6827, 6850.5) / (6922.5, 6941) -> -0.01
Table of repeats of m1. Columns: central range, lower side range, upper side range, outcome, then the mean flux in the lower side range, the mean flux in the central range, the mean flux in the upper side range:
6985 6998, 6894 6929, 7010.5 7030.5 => -0.32 angstrom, 21.1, 21.5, 21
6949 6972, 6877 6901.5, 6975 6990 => 0.48 angstrom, 21.1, 20.6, 21.1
